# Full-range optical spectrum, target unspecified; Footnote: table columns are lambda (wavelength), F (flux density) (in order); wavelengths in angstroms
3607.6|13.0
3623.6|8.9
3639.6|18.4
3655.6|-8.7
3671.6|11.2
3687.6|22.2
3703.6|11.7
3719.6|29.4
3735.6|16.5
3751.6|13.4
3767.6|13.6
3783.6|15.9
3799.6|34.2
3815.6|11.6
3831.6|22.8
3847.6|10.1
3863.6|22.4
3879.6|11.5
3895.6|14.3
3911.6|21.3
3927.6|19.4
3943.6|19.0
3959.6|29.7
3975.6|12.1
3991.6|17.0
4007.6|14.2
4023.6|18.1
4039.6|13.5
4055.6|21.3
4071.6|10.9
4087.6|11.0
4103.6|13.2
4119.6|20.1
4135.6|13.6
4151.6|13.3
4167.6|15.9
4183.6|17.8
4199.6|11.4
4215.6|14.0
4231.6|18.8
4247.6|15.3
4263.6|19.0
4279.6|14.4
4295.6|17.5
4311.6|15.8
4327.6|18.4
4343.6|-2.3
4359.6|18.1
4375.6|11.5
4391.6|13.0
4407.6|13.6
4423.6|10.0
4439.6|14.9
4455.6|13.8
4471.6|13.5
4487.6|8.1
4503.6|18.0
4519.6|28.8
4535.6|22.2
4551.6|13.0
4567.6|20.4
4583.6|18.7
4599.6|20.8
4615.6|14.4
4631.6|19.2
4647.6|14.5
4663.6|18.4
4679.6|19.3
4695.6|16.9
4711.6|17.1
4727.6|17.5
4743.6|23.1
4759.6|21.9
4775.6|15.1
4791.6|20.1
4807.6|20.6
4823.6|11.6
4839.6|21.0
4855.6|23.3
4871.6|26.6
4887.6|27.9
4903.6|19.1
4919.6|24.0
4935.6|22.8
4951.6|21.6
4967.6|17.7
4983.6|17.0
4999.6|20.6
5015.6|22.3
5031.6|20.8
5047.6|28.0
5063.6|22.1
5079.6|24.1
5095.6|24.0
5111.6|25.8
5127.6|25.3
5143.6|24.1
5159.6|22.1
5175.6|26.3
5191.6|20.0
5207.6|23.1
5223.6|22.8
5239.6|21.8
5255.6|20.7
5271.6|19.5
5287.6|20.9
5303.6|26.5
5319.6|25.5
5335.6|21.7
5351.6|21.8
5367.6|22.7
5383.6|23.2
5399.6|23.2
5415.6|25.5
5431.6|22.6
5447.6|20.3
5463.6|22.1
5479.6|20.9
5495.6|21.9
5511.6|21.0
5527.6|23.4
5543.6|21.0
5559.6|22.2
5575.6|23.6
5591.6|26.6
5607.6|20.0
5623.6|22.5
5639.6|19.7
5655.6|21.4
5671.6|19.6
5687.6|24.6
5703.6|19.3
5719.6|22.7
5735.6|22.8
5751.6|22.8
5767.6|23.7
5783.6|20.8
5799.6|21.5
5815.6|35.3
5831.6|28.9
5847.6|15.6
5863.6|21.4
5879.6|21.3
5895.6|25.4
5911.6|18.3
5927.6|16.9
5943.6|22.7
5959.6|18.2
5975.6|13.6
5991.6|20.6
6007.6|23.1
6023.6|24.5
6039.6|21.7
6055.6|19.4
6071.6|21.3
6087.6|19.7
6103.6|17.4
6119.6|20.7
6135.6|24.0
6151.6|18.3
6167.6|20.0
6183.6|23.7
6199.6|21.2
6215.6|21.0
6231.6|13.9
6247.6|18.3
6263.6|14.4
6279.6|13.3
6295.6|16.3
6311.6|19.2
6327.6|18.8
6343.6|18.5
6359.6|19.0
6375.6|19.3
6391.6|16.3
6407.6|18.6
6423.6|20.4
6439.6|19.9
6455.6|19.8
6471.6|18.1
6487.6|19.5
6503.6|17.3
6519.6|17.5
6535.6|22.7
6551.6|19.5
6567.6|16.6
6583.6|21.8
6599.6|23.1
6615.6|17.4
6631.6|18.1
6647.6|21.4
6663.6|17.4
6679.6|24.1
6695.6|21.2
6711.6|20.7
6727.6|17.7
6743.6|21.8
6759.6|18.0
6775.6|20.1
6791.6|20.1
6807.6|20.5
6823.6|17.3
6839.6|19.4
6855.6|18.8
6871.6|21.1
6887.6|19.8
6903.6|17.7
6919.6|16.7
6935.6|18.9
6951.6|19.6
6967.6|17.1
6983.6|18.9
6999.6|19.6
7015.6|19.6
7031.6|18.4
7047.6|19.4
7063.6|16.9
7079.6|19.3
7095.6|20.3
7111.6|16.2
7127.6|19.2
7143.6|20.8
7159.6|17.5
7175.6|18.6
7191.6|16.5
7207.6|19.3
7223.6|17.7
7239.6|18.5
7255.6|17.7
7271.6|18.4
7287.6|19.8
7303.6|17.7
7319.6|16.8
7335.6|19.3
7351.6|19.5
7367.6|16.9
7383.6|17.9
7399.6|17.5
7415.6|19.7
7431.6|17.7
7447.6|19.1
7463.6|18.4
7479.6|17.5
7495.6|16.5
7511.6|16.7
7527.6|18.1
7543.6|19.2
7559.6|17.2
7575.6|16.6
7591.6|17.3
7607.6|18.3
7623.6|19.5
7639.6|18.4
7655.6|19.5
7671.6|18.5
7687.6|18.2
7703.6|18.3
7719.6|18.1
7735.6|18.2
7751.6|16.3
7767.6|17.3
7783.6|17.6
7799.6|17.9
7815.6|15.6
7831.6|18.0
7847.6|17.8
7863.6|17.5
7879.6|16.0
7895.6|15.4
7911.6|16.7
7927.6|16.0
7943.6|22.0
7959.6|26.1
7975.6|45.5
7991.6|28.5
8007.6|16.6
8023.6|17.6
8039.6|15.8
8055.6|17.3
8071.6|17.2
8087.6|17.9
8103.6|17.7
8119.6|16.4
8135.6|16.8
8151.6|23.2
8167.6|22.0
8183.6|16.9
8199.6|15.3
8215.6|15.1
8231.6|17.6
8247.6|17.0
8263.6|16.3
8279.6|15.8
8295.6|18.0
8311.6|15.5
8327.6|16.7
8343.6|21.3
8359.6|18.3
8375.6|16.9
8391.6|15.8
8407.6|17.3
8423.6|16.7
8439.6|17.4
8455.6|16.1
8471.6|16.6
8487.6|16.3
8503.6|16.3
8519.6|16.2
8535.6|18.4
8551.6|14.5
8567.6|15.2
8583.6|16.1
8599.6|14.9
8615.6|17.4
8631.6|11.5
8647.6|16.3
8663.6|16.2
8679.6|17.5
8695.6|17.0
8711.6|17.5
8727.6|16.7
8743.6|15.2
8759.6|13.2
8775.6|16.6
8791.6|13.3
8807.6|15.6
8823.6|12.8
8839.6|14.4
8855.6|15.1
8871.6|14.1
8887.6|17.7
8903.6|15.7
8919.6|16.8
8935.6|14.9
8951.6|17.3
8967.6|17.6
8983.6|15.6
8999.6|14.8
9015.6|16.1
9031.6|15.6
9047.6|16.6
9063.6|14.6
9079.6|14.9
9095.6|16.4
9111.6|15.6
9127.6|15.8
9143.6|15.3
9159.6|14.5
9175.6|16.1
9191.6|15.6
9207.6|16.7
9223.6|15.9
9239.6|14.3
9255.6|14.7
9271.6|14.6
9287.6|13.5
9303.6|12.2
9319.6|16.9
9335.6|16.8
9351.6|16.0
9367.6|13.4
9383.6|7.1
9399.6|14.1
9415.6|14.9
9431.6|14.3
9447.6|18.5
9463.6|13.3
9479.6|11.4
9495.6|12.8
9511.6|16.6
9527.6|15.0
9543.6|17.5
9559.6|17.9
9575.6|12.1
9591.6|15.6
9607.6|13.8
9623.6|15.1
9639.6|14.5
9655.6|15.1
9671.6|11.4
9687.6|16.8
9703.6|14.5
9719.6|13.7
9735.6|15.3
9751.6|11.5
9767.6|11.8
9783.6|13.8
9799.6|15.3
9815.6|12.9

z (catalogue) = 0.214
